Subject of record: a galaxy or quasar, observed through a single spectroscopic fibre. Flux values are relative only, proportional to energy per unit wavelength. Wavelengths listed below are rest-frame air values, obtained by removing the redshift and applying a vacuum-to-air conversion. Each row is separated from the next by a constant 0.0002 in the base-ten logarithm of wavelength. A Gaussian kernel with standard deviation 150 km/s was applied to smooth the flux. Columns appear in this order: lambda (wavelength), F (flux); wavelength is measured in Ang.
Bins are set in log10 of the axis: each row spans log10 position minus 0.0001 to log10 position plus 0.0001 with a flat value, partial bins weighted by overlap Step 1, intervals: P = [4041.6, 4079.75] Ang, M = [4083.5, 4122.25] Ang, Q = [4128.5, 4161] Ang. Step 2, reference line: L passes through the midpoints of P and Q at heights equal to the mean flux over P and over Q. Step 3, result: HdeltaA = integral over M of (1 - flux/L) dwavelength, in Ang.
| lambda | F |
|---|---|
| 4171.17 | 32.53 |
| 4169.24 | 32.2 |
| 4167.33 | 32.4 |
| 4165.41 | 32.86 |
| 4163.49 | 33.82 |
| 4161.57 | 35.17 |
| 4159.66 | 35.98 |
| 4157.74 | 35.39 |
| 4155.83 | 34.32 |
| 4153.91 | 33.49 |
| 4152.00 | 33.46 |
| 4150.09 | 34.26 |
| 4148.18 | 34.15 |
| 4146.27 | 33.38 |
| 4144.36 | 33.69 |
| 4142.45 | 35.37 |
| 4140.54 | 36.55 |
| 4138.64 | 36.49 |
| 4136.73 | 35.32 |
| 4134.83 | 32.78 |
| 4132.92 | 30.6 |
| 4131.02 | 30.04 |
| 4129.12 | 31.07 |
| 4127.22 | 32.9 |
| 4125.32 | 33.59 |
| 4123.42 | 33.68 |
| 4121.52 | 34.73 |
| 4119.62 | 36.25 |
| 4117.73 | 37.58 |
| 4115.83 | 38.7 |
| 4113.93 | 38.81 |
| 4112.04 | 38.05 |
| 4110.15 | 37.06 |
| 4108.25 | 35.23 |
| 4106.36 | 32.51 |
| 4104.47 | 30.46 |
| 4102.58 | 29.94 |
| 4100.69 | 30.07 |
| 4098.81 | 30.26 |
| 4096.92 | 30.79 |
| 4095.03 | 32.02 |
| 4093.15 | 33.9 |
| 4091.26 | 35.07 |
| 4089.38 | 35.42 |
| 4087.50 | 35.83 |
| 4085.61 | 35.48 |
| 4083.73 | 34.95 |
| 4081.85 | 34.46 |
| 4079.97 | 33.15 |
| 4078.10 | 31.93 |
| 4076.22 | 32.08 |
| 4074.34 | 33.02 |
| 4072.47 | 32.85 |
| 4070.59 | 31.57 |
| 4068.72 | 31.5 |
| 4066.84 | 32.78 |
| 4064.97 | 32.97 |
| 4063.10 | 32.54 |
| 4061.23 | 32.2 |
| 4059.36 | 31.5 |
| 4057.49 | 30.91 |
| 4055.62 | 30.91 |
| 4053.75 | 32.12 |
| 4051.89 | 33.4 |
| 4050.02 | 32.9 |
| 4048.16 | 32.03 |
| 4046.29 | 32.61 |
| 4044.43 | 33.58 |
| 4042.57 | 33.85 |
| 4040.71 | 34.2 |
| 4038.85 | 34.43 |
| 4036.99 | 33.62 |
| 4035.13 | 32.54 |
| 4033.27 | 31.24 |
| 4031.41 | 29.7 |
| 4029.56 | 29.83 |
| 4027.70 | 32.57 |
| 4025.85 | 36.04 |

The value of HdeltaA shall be -1.46 Ang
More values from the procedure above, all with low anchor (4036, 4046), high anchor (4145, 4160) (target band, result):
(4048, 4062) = 0.8 Ang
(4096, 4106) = 1.1 Ang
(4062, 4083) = 0.8 Ang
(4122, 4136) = 0.8 Ang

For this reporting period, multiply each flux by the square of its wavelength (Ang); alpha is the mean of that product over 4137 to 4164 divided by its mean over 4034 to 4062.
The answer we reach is 1.1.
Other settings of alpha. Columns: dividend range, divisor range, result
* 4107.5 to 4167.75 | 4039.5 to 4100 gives 1.09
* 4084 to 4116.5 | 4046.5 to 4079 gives 1.08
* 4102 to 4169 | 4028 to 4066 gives 1.11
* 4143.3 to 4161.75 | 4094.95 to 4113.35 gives 1.07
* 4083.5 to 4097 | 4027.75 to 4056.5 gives 1.08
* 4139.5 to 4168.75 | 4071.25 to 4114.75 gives 1.05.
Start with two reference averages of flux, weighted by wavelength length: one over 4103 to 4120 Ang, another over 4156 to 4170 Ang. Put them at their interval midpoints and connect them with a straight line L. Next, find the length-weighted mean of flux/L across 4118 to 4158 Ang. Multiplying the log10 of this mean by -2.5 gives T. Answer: 0.03 mag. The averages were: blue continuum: 35.9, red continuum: 34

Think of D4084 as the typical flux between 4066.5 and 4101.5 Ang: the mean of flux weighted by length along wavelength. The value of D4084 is 33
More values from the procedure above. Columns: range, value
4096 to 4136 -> 33.6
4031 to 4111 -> 32.8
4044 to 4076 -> 32.3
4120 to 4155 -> 33.7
